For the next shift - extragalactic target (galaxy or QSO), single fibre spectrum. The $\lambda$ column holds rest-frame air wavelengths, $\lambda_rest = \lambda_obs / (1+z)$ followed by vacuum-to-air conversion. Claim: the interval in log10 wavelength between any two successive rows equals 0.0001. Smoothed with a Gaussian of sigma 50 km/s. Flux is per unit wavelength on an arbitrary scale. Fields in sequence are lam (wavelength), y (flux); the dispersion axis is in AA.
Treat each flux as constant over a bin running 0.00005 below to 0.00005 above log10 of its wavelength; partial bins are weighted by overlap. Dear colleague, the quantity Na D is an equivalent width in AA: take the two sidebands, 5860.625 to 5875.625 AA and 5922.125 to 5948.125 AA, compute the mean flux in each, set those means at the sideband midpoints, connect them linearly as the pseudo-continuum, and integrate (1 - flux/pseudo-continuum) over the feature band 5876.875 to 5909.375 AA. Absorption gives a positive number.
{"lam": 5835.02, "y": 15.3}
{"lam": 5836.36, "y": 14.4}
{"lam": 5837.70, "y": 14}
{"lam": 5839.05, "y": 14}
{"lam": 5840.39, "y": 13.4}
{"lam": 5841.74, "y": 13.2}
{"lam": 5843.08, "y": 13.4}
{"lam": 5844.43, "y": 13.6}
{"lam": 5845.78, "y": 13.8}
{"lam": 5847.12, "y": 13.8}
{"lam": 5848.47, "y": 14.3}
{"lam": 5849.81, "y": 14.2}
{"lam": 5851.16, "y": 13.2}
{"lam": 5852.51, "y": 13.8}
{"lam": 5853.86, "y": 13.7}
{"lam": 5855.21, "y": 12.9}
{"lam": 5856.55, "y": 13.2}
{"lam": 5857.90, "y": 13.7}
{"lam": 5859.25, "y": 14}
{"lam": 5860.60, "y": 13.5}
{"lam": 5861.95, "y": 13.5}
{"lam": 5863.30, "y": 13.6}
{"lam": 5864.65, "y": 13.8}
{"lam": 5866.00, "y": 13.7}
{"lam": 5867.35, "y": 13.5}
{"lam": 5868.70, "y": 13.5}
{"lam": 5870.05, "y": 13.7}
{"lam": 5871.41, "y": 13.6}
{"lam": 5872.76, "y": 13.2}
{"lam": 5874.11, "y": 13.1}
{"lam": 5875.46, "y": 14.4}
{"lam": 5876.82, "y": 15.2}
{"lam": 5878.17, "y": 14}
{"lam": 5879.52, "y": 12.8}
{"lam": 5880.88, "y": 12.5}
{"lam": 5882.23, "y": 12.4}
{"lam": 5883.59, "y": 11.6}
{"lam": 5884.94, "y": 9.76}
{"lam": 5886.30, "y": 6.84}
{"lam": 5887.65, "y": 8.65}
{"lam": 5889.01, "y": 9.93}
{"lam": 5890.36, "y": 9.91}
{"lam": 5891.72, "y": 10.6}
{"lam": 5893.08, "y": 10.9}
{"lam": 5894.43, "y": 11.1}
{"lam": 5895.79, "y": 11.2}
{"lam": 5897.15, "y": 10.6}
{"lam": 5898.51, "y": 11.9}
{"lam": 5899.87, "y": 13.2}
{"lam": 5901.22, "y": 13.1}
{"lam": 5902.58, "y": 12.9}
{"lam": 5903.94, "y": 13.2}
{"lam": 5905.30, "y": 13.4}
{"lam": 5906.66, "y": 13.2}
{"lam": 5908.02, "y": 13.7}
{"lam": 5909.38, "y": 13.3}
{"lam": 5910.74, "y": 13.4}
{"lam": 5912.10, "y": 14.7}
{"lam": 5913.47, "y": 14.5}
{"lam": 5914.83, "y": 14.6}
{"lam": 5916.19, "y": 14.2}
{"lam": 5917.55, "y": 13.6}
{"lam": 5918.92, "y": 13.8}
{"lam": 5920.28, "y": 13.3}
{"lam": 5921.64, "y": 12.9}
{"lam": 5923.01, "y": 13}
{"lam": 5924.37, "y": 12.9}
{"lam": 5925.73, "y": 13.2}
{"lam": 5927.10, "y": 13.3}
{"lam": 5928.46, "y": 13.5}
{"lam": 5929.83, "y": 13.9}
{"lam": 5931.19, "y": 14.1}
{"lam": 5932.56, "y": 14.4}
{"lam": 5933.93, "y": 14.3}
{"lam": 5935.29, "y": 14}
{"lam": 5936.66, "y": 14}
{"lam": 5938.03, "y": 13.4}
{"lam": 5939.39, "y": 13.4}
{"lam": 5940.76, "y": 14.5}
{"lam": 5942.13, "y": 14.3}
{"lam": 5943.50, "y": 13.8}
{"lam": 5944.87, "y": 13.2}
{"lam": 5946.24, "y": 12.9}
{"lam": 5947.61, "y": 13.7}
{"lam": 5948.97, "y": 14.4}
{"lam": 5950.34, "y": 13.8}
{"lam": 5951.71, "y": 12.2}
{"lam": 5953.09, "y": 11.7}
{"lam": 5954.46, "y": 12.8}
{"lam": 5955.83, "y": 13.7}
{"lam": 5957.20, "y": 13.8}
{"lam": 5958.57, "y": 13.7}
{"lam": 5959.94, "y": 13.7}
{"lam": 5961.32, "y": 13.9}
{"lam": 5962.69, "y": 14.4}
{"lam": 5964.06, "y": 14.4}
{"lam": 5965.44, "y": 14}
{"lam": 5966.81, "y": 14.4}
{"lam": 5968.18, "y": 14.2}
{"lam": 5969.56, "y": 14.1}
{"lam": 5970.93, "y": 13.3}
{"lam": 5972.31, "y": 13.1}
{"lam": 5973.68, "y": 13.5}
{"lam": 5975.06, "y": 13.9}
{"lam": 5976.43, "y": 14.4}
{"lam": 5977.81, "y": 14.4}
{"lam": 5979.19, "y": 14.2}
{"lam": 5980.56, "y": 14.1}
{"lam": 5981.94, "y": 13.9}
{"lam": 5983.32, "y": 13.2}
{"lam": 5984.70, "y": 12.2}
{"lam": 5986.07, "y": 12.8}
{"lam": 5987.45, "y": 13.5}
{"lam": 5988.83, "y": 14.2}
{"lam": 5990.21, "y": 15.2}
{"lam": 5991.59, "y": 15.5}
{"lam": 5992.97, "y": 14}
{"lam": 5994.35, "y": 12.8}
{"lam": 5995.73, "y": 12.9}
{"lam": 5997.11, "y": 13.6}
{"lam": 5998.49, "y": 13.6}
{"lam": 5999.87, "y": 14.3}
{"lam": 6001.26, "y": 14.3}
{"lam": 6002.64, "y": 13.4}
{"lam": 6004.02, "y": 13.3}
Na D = 4.48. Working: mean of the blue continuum 13.6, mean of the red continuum 13.7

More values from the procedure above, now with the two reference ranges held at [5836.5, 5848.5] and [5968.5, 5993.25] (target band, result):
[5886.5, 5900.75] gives 3.2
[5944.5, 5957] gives 0.6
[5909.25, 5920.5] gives -0.2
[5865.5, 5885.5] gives 0.9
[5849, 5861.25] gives 0.1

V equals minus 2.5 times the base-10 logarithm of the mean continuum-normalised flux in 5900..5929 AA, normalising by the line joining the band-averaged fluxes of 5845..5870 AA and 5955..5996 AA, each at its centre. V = 0.02 mag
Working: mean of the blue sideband 13.7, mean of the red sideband 13.9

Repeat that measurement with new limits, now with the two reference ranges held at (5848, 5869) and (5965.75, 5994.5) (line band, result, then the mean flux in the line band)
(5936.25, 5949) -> 0.01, 13.7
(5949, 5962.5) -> 0.04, 13.3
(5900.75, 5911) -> 0.04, 13.3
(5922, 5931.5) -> 0.03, 13.4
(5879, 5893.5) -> 0.29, 10.5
